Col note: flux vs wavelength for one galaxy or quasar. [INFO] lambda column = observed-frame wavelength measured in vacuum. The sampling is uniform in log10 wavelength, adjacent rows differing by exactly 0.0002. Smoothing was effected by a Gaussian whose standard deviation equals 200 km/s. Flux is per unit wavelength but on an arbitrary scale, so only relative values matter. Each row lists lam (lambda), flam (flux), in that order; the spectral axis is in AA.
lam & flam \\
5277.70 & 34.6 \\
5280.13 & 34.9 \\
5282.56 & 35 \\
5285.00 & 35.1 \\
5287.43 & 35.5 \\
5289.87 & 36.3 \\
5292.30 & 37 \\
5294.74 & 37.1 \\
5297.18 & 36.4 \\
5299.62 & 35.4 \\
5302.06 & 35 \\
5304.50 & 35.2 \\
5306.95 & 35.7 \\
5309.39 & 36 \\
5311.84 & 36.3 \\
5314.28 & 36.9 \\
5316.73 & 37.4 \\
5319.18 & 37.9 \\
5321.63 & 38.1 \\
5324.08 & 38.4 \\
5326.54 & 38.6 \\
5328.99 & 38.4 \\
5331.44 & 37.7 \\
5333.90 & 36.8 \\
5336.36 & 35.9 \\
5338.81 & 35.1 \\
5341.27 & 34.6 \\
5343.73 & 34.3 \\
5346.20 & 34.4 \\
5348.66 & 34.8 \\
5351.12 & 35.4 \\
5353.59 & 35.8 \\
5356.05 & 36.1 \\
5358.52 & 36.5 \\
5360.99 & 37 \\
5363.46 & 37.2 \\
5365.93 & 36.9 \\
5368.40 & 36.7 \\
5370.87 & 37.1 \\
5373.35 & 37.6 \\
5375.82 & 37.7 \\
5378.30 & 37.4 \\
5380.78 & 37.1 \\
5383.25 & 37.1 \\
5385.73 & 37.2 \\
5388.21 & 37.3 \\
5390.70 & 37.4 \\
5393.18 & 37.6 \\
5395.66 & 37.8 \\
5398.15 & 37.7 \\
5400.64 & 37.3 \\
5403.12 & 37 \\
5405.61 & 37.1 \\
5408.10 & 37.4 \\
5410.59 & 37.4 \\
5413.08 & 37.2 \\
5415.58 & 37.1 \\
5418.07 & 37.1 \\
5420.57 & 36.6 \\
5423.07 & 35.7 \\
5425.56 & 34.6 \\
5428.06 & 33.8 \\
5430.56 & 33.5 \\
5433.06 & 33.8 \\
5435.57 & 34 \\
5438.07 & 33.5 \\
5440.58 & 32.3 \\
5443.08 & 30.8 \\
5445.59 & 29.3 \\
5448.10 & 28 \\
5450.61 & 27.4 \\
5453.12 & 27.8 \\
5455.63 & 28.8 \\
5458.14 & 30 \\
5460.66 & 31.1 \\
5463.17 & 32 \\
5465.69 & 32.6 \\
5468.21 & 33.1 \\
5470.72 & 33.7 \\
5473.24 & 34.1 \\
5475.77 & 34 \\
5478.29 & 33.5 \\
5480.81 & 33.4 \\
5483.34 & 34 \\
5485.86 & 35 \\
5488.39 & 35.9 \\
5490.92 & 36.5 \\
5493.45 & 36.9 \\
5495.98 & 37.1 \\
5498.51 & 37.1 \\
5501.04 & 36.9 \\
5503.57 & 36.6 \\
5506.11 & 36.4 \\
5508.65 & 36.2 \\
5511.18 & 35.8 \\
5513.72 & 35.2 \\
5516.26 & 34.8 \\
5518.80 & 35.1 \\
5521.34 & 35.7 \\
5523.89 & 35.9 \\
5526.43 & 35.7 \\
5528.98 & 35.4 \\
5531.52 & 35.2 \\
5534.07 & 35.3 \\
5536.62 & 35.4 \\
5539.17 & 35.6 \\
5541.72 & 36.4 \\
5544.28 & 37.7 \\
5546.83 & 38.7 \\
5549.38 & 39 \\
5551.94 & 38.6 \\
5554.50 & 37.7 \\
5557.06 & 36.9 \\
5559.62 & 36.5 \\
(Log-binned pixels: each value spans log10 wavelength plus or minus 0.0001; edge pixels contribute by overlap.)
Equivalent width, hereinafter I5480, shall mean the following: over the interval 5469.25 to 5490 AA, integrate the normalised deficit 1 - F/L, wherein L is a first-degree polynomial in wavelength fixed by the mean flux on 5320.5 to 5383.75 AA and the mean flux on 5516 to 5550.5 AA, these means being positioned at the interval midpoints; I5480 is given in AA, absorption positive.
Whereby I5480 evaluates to 1.19 AA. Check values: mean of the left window 36.6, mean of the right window 36.2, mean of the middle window 34.2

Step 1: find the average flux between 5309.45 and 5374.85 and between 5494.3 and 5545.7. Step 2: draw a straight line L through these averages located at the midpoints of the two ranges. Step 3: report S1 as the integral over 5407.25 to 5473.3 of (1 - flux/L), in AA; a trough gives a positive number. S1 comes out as 5.9 AA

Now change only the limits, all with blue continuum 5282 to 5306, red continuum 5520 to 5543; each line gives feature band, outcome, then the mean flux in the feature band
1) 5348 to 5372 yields -0.42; 36.4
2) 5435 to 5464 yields 4.37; 30.3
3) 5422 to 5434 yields 0.48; 34.3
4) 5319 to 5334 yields -0.96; 38.1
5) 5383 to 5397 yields -0.66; 37.4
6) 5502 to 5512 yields -0.18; 36.3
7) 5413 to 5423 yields -0.31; 36.8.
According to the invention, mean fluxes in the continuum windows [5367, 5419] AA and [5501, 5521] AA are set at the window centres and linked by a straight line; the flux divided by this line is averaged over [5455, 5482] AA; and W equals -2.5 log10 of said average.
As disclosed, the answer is 0.12 mag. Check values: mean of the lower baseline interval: 37.3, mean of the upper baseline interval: 35.8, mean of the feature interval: 32.5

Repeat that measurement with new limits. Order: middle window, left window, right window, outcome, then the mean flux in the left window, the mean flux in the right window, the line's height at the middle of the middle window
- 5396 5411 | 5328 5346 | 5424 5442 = -0.09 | 36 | 33.7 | 34.4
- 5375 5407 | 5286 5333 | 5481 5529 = -0.03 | 36.8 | 35.9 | 36.4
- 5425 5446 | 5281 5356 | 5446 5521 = 0.05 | 36.2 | 33.7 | 34.5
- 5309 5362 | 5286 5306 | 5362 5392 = 0.00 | 36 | 37.2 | 36.6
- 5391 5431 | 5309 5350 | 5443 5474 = -0.12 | 36.6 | 30.6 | 32.8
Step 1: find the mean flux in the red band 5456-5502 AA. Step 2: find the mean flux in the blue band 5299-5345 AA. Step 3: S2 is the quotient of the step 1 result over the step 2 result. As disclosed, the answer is 0.94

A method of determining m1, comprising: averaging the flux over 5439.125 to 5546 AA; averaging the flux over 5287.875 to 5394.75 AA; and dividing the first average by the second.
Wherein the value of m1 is 0.93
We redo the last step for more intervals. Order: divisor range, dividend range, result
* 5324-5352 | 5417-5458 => 0.89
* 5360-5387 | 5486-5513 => 0.98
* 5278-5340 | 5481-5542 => 0.98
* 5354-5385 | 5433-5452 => 0.84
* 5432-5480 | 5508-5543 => 1.13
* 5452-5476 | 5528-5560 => 1.16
